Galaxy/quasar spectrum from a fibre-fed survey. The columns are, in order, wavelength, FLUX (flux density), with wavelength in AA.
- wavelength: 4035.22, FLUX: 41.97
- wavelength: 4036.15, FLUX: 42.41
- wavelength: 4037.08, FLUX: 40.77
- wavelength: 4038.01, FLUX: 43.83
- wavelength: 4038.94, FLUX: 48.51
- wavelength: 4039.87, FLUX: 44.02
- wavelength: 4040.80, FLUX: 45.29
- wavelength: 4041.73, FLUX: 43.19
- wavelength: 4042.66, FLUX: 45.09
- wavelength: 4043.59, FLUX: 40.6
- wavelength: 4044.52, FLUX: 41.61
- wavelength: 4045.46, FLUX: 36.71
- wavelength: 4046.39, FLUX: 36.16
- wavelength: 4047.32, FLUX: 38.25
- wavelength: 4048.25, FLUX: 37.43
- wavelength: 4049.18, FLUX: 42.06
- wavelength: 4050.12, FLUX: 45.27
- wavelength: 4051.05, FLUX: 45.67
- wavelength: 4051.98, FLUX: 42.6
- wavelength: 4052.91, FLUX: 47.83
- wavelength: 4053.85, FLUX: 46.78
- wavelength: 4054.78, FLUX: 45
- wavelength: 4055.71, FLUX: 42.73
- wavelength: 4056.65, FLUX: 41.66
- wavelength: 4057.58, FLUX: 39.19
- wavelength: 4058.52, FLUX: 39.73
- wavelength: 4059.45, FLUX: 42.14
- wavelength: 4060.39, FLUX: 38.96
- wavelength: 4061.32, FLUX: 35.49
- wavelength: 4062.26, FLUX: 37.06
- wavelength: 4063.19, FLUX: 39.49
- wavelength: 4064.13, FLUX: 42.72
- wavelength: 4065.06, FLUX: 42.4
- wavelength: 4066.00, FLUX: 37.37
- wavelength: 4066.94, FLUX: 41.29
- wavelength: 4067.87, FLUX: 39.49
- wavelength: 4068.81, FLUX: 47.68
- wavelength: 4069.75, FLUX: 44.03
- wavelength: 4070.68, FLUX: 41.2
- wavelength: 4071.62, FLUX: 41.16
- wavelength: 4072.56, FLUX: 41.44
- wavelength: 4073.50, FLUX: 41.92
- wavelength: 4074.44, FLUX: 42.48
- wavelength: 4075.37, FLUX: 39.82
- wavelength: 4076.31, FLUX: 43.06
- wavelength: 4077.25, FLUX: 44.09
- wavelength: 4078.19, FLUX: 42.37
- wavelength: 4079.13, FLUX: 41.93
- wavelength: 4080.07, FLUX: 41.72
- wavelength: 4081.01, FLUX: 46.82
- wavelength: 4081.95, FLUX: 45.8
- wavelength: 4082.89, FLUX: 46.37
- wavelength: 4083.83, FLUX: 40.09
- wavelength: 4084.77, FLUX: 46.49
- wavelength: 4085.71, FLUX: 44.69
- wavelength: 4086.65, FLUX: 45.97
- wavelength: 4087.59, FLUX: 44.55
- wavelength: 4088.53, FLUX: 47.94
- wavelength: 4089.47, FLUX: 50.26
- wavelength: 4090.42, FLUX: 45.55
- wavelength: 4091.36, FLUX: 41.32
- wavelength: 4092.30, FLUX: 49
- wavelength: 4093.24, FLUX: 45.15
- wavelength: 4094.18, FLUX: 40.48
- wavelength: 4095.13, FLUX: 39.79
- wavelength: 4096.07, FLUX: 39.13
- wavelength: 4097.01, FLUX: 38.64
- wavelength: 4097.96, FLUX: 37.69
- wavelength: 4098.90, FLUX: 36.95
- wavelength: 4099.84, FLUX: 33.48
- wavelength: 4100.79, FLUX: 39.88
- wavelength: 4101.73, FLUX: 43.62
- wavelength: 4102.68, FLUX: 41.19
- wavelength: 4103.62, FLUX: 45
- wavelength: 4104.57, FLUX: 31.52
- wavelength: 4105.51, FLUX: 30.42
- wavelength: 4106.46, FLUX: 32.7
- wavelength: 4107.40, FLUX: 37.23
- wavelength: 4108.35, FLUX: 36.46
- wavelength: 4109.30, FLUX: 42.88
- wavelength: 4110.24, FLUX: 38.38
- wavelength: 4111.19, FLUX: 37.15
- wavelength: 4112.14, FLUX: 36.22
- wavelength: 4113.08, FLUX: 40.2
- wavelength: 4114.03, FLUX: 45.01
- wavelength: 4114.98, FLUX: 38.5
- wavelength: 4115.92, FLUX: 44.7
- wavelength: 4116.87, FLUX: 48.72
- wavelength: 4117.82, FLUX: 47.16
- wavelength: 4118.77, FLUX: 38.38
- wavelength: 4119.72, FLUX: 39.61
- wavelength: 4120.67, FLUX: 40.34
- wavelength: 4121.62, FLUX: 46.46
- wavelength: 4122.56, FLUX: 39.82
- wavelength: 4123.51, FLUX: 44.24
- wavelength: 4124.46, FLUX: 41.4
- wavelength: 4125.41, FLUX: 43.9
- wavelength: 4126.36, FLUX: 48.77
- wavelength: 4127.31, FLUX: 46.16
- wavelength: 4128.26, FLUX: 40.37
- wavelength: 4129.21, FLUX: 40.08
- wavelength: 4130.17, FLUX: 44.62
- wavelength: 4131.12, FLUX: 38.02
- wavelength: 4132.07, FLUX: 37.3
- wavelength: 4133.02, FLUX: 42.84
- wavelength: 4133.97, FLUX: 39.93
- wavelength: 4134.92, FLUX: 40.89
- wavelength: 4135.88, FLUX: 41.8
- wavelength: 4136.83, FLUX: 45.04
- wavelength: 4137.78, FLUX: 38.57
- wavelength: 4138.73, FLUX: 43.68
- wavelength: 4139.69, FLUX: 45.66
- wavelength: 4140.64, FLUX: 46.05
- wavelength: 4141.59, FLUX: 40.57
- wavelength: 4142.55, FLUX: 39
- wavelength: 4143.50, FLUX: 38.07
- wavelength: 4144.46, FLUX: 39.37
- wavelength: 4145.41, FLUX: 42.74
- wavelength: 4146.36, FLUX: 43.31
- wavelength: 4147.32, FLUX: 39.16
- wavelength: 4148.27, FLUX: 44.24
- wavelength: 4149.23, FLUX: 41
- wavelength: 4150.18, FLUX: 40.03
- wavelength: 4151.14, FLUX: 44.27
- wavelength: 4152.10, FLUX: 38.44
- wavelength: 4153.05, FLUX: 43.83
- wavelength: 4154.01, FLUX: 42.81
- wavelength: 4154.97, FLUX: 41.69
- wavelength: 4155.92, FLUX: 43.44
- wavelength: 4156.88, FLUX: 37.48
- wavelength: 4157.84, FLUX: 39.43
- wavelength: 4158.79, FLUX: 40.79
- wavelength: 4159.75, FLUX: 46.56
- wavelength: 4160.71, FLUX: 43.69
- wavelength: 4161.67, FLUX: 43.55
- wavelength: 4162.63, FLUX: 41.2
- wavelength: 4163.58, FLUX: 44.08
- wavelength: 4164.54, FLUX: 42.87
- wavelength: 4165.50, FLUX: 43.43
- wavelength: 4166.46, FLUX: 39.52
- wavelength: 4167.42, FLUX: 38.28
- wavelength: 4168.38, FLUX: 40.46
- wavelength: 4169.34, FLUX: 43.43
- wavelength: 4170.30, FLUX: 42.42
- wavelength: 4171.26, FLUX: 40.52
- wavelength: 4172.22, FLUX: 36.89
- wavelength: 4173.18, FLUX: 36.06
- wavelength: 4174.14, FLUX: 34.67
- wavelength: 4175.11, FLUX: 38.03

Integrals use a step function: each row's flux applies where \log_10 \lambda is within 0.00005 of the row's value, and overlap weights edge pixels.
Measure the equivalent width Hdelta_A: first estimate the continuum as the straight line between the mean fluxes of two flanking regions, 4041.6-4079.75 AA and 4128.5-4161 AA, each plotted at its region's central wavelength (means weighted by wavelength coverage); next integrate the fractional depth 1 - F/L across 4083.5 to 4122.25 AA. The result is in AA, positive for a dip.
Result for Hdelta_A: 0.36 AA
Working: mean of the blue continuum 41.6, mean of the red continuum 41.6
